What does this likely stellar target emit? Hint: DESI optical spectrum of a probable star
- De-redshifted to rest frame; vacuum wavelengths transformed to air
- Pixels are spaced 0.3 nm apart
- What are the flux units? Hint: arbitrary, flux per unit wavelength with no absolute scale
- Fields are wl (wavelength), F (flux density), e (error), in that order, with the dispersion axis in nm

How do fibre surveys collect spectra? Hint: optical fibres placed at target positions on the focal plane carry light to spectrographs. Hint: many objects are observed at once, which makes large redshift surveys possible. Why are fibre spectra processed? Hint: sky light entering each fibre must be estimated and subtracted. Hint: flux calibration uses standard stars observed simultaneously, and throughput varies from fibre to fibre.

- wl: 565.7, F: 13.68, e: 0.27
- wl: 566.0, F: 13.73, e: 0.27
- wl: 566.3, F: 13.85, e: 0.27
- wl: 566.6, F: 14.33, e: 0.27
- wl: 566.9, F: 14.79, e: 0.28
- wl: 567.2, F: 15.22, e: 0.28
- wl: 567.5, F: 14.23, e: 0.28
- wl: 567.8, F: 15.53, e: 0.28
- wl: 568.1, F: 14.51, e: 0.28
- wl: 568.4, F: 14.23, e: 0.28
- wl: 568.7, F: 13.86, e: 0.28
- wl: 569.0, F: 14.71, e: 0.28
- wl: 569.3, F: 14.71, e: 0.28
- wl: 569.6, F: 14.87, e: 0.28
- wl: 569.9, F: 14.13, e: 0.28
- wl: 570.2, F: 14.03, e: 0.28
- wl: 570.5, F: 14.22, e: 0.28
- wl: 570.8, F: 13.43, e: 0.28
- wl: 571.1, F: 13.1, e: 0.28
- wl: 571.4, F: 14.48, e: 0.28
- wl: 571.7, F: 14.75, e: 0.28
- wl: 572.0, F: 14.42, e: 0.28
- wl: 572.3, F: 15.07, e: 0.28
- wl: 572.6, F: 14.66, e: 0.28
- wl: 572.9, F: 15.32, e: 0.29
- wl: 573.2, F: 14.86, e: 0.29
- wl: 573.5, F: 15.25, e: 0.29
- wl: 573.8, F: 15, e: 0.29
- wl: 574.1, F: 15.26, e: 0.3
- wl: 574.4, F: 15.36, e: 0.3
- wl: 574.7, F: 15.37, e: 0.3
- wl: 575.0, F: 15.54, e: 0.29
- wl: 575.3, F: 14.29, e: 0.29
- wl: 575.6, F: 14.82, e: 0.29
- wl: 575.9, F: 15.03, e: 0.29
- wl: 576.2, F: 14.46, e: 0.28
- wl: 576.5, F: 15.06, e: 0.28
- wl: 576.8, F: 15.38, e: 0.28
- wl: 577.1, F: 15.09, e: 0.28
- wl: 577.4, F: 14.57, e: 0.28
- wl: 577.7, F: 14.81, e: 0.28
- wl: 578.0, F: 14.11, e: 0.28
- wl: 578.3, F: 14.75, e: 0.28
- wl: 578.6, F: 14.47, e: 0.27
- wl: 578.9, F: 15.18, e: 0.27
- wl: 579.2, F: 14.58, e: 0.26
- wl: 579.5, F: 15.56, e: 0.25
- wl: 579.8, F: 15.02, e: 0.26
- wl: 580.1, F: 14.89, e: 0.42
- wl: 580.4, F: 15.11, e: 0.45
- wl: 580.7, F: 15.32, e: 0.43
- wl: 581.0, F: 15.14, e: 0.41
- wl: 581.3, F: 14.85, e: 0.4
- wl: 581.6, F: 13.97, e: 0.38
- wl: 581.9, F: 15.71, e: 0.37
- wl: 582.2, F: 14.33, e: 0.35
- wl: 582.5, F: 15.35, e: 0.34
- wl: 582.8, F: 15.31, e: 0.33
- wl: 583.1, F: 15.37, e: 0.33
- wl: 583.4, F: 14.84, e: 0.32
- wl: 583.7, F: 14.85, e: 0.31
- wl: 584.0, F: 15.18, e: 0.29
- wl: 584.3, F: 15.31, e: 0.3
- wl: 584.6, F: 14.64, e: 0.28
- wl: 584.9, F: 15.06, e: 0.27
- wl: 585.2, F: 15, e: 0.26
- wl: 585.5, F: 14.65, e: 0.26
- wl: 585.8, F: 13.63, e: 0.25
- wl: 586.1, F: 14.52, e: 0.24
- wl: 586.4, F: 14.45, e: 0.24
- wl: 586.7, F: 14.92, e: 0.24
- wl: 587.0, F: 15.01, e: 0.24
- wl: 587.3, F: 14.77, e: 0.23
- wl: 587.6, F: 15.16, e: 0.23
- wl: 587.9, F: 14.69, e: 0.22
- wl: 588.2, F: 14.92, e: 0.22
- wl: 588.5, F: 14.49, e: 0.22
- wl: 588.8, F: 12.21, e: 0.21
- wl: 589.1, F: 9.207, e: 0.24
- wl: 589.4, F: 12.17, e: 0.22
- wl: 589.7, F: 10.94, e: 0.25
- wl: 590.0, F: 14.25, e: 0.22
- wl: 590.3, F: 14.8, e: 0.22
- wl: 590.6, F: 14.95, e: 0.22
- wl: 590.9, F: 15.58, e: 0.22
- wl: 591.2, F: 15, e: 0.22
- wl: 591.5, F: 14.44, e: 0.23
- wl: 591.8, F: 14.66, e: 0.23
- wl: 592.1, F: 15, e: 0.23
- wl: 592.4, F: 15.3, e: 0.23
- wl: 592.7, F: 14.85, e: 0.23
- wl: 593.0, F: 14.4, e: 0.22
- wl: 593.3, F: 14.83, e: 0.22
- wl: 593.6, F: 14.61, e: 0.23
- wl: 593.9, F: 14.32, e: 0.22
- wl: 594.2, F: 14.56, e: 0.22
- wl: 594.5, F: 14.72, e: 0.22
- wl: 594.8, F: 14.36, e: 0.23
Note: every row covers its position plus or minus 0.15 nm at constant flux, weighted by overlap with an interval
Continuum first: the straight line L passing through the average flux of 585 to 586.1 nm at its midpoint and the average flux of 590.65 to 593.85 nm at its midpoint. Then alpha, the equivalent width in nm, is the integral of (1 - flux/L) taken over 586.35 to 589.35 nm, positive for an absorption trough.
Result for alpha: 0.14 nm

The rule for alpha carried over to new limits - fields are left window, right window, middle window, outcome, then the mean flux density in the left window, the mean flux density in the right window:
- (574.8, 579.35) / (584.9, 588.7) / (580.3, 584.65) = -0.087 nm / 14.8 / 14.7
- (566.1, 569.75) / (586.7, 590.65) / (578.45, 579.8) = -0.084 nm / 14.6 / 13.7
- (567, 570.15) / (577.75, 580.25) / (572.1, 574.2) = -0.050 nm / 14.6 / 14.8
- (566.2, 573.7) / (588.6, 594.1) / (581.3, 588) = -0.333 nm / 14.5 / 14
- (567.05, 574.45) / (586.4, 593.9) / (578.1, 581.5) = -0.127 nm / 14.6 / 14.2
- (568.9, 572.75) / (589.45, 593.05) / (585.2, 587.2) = -0.020 nm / 14.3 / 14.5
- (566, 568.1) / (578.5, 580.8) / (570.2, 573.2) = 0.072 nm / 14.6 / 15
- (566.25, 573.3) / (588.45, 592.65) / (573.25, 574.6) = -0.081 nm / 14.5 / 13.8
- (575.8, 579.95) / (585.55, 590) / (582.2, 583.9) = -0.098 nm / 14.9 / 13.7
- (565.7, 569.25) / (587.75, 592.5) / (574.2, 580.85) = -0.353 nm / 14.4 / 13.9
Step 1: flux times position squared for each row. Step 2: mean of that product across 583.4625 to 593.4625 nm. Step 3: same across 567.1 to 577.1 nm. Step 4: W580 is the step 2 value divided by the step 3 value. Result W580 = 1.03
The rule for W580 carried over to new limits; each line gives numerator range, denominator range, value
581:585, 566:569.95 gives 1.09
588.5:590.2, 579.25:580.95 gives 0.82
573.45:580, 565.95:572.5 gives 1.07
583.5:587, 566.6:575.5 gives 1.06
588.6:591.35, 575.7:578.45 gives 0.94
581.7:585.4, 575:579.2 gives 1.04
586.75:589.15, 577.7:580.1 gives 0.98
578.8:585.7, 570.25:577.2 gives 1.05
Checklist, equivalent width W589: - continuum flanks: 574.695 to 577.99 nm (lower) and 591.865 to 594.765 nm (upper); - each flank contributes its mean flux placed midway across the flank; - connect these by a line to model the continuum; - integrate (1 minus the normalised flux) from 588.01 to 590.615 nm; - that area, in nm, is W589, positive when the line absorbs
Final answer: 0.30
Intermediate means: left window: 14.9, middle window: 13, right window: 14.7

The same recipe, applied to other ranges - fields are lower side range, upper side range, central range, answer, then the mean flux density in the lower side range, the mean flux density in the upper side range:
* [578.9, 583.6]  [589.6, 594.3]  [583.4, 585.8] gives 0.00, 15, 14.6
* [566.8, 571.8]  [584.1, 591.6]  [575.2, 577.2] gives -0.08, 14.4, 14.2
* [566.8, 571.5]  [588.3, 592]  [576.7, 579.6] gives -0.16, 14.4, 13.6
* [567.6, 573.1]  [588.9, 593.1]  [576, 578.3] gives -0.08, 14.4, 13.9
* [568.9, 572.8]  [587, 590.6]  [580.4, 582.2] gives -0.14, 14.4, 13.5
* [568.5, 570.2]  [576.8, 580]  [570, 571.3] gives 0.07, 14.4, 14.8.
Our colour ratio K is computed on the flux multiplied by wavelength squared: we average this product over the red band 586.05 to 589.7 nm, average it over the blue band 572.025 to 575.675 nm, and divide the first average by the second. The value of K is 0.96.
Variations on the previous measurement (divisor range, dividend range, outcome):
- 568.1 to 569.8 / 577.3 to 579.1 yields 1.05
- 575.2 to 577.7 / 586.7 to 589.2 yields 0.98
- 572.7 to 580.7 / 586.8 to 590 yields 0.93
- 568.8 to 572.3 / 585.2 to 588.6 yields 1.09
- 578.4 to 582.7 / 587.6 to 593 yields 0.97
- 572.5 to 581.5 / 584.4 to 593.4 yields 0.99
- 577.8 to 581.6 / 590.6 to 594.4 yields 1.04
